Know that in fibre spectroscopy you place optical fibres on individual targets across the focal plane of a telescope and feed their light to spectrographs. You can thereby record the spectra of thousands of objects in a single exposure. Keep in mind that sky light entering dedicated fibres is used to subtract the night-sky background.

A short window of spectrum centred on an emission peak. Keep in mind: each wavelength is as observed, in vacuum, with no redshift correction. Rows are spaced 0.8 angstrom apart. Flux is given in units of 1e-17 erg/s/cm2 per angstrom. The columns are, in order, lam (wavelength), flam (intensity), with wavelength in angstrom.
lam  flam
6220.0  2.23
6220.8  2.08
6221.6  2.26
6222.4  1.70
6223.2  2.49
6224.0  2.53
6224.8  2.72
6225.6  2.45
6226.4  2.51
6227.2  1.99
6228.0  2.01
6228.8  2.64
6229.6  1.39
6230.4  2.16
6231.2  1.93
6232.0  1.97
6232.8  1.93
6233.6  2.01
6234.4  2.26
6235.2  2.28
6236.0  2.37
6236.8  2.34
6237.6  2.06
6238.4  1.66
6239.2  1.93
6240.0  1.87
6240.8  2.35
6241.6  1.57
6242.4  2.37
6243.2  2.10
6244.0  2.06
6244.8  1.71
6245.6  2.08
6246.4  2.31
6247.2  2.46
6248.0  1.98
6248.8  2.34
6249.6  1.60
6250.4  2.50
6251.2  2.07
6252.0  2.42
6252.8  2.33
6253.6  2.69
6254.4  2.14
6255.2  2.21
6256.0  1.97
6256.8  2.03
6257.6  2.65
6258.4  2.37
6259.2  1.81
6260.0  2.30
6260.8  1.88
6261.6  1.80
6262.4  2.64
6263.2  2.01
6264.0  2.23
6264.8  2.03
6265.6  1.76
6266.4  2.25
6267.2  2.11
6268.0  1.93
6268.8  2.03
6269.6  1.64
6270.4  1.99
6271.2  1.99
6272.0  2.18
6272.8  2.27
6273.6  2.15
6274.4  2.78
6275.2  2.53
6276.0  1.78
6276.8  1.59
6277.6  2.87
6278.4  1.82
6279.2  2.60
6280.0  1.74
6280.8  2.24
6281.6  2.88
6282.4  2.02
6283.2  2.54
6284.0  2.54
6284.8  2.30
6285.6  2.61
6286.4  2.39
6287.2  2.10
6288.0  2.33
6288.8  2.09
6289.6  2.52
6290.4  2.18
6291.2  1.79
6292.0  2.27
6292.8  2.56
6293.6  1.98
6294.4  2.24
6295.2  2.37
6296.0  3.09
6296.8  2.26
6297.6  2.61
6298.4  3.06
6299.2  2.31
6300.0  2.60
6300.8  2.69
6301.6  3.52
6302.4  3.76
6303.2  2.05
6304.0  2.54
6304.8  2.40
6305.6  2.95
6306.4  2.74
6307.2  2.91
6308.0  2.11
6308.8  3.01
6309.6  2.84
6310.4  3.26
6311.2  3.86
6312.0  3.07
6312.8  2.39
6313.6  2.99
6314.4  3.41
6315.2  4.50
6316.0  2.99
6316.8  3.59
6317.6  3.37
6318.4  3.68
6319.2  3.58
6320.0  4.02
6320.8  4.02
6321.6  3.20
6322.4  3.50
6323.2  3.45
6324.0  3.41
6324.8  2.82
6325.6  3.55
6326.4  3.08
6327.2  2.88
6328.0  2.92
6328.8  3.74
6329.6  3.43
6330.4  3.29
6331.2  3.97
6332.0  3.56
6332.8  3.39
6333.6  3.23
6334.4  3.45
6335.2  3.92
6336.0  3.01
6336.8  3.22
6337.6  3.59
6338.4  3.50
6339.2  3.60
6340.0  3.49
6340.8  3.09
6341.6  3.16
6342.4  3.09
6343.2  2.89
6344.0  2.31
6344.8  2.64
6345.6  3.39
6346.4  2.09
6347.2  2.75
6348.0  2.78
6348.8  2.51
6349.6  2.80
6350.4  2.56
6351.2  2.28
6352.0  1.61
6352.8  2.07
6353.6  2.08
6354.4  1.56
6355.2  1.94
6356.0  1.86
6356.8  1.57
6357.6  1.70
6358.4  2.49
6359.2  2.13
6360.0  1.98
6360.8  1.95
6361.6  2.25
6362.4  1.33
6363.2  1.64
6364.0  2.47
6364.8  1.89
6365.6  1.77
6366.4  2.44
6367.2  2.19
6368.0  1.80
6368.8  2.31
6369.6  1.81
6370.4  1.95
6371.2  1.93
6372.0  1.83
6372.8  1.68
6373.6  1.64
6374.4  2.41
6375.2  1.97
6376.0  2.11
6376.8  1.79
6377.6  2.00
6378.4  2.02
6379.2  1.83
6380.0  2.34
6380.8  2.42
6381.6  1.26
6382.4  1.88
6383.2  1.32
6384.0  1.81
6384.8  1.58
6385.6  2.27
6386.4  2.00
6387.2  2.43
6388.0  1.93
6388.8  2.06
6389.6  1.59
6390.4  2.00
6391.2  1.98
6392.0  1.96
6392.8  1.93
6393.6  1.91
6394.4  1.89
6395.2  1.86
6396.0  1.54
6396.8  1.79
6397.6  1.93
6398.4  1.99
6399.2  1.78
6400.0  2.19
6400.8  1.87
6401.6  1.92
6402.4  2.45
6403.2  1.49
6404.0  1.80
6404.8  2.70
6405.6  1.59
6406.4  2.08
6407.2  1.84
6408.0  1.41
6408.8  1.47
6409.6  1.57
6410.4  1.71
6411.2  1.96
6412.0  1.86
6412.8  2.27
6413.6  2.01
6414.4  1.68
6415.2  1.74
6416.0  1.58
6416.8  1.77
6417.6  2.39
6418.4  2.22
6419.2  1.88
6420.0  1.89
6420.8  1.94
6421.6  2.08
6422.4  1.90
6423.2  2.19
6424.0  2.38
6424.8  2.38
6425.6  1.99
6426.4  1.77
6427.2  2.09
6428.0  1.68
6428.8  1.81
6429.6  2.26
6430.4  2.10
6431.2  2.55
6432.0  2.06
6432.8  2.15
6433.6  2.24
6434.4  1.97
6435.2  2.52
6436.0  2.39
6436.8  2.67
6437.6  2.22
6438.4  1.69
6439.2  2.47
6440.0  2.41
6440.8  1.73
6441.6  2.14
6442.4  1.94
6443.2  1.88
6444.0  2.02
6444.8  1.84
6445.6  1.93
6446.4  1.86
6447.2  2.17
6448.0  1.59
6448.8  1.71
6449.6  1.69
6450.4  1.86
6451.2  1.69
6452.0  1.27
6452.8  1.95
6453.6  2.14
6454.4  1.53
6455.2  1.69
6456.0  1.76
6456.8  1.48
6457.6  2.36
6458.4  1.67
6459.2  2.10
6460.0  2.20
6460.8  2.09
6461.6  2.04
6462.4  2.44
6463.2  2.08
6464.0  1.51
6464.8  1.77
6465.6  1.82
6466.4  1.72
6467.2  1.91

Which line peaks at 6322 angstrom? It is Mg II 2798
